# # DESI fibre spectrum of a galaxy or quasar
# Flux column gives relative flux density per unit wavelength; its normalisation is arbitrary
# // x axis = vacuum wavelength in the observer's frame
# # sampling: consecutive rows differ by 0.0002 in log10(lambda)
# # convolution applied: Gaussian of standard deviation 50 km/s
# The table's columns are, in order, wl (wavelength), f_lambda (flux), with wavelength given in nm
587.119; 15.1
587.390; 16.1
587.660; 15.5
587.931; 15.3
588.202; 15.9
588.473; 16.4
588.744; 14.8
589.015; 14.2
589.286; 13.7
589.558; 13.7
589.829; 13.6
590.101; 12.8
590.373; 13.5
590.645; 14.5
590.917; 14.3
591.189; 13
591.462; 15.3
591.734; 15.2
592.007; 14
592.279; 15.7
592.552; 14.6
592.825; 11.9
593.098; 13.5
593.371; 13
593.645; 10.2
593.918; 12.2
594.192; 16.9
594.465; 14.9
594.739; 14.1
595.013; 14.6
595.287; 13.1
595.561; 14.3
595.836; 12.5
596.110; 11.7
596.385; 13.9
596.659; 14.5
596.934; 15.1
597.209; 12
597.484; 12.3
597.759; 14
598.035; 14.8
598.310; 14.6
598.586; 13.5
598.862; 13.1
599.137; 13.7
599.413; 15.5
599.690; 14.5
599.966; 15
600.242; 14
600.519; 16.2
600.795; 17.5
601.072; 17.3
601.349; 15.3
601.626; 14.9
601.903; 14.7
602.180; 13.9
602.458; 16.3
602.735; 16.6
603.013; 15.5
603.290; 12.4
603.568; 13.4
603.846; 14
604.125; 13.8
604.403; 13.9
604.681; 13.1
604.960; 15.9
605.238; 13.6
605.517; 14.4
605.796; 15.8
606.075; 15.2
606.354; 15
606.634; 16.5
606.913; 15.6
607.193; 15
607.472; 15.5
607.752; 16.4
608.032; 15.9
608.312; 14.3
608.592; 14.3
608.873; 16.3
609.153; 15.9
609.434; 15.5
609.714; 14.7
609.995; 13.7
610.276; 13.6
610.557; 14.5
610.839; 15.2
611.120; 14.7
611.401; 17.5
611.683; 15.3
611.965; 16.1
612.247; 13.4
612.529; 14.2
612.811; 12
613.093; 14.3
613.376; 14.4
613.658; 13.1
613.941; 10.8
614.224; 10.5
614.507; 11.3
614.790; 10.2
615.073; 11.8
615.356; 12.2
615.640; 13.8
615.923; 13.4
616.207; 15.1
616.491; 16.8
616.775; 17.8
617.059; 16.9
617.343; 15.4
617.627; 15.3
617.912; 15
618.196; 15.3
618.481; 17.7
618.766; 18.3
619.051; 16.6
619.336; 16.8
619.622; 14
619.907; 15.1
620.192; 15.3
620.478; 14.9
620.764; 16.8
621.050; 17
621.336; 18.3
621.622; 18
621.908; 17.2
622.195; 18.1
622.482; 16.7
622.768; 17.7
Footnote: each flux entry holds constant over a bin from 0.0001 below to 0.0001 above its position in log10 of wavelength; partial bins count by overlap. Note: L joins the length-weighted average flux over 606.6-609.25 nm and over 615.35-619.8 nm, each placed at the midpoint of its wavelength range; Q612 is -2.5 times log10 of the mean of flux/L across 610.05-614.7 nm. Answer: 0.14 mag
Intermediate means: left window 15.5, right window 15.8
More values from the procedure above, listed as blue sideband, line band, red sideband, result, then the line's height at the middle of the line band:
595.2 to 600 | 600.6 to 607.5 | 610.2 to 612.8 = -0.06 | 14.3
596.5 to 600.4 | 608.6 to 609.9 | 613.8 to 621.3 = -0.07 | 14.5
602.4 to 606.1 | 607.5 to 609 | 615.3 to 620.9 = -0.04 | 14.8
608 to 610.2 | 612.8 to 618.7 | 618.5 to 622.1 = 0.14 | 15.9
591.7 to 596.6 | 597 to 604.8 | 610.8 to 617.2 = -0.06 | 13.8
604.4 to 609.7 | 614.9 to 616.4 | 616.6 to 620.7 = 0.19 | 15.8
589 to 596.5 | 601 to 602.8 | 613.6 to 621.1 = -0.10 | 14.1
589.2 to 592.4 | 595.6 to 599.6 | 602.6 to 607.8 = 0.06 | 14.4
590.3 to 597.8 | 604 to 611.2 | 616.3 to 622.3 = 0.02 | 15.2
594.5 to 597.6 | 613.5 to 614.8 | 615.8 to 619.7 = 0.35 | 15.6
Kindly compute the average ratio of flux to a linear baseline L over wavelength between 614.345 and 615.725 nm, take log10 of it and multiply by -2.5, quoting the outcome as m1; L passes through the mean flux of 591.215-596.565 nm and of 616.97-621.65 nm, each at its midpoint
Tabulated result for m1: 0.32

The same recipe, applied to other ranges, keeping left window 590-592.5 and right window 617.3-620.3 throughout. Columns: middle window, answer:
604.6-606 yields 0.03 mag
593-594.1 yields 0.17 mag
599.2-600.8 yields -0.03 mag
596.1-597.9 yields 0.09 mag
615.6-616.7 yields 0.05 mag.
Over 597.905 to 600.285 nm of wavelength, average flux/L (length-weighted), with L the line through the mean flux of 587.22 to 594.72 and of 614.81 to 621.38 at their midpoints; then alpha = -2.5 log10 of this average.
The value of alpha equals 0.023 mag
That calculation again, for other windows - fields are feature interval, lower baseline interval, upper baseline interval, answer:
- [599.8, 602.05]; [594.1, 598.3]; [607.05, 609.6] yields -0.08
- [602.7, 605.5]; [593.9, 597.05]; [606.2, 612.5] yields 0.05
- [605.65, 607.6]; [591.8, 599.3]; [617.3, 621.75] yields -0.05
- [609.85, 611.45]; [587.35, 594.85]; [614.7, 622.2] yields 0.04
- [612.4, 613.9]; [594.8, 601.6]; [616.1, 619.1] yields 0.19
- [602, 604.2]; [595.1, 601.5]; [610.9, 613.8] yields -0.01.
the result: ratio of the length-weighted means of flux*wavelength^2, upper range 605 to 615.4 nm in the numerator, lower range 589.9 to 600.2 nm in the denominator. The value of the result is 1.1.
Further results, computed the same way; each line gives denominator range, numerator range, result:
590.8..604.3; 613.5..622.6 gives 1.14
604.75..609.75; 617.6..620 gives 1.09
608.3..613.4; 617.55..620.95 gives 1.11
